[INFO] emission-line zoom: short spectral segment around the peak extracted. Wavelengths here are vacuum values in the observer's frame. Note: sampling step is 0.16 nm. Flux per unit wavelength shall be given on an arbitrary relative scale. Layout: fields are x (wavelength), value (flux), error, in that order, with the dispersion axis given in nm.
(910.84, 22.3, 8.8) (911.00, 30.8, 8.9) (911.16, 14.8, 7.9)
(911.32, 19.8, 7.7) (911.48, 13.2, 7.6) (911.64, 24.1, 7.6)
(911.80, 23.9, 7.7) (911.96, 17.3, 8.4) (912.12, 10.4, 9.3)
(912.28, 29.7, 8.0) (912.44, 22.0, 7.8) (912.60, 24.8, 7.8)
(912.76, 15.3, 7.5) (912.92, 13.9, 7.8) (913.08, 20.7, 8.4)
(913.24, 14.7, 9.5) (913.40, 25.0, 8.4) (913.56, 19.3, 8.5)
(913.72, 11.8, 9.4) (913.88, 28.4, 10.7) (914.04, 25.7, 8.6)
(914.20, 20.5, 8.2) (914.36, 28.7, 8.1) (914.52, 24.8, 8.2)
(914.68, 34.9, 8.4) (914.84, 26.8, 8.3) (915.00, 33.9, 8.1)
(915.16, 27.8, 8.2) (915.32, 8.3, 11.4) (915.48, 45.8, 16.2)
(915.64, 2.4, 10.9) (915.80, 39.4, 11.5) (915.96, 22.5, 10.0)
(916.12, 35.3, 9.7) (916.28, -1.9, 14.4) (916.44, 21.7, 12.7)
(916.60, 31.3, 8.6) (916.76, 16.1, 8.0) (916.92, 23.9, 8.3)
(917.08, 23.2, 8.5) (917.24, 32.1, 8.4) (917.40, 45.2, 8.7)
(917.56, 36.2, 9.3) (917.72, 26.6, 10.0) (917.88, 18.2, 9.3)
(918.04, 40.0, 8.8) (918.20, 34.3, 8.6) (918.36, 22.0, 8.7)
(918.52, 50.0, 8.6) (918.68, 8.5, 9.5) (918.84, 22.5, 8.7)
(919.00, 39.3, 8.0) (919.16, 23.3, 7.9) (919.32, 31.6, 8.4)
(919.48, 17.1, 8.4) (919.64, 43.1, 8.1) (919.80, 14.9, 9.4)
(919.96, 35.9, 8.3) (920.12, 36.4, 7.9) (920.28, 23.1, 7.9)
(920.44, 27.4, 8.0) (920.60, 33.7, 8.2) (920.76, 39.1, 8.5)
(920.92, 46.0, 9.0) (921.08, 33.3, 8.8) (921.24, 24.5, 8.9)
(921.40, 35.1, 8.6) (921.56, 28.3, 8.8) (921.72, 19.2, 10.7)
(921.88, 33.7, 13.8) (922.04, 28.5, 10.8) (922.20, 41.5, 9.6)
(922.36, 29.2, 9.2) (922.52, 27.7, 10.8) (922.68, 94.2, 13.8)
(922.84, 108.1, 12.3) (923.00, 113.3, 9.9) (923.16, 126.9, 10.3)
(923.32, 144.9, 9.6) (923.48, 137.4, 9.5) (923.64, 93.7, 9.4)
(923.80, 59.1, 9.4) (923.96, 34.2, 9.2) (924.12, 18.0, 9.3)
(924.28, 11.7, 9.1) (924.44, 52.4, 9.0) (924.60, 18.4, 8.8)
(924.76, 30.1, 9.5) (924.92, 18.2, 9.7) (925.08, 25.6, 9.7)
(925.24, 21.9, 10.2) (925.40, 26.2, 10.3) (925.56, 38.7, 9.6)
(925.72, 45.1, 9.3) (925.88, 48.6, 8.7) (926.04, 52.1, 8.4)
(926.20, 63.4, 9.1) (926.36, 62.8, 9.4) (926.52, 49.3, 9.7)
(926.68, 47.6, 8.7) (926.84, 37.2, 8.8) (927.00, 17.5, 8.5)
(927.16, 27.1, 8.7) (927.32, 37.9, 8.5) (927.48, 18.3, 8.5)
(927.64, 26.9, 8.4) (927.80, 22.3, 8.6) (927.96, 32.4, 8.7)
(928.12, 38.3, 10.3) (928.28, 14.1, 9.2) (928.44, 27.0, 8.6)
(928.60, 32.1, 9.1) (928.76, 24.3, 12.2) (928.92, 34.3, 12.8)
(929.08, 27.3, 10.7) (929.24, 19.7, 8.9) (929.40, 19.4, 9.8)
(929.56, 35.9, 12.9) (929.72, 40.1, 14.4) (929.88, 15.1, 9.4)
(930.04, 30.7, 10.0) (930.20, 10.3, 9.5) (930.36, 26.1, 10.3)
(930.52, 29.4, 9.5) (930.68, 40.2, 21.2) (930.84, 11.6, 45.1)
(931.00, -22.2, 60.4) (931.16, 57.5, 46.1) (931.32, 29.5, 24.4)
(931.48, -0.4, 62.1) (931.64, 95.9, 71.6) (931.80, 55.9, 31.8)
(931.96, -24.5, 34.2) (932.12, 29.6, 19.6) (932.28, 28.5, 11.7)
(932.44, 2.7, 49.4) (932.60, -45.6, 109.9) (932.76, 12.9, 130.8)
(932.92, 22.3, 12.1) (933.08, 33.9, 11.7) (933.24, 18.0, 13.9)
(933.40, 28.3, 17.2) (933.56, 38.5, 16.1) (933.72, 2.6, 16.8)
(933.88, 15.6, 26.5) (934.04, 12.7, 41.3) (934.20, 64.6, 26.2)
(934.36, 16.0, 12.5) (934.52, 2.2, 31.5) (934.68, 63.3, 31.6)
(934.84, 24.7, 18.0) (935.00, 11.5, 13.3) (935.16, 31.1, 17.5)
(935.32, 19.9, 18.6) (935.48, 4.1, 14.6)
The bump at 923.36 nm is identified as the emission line Halpha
